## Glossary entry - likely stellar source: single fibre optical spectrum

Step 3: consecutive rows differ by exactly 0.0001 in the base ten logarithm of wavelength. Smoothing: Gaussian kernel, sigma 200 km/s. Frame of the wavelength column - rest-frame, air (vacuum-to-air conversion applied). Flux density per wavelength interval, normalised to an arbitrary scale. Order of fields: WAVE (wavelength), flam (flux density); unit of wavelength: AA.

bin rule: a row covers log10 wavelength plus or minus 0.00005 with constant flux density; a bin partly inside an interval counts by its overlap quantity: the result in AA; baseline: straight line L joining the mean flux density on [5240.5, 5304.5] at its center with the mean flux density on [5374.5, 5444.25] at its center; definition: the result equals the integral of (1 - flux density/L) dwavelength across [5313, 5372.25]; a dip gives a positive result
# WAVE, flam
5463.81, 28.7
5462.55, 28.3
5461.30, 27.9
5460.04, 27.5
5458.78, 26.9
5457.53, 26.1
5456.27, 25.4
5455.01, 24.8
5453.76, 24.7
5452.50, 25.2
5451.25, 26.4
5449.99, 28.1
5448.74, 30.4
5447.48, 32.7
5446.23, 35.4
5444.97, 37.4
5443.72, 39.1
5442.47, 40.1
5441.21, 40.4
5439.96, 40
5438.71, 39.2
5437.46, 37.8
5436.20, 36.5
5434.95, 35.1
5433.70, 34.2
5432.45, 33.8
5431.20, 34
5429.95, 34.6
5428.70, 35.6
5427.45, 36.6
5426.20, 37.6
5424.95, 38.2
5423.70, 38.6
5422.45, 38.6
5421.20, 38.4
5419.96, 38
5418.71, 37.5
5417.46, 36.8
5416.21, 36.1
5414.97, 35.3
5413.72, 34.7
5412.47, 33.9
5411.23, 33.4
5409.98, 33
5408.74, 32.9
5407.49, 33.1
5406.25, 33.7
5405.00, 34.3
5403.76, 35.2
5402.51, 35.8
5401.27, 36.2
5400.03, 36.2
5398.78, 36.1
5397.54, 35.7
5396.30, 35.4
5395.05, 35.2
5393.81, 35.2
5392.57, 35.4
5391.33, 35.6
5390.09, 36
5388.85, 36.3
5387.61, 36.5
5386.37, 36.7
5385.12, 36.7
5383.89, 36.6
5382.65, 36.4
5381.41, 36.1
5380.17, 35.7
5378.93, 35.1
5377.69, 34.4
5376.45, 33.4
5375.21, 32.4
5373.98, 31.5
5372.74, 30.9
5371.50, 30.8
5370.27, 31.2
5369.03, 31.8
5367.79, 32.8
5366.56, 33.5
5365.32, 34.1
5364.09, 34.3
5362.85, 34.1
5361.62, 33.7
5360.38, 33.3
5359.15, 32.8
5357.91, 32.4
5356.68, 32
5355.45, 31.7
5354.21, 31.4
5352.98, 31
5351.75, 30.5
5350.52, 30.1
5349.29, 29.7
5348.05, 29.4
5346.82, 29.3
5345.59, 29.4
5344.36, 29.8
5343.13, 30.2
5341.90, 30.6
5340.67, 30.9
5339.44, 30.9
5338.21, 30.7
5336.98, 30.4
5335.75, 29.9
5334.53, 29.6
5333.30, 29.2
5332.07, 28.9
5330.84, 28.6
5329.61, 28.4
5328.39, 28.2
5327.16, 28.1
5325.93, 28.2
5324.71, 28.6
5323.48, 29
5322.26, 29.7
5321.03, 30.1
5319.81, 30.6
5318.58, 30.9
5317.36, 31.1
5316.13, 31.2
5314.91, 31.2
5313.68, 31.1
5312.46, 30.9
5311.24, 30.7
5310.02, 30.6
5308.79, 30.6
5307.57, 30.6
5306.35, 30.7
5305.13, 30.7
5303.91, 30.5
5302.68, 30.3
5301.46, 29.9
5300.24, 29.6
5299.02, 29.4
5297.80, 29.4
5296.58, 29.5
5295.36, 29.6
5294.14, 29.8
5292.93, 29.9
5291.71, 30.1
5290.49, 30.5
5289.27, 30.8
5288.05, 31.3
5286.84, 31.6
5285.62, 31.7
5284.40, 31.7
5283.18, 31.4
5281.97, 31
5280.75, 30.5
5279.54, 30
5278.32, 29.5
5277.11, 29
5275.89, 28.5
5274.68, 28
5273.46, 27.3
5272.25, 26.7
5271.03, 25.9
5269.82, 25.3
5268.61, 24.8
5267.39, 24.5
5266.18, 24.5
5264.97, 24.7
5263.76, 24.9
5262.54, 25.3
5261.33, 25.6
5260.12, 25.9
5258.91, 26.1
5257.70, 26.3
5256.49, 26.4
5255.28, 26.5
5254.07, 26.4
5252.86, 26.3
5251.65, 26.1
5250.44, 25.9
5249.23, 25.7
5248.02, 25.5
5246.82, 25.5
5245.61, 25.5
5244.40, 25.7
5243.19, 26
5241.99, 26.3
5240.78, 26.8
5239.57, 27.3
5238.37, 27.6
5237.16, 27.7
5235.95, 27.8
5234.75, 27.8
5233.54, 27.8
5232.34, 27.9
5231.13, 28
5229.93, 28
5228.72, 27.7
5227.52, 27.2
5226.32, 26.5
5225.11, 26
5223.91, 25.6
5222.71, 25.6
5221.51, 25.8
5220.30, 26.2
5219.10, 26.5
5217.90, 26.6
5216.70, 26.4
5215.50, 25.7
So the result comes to 2.37 AA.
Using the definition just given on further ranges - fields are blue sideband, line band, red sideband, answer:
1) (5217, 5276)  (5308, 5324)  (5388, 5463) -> -0.6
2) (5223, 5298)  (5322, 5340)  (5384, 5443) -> 1.3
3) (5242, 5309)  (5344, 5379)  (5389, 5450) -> 0.9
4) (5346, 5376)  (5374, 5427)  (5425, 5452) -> -3.0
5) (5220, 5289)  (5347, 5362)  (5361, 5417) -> 0.6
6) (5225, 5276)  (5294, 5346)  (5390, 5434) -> 0.6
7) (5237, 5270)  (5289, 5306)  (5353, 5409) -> -0.7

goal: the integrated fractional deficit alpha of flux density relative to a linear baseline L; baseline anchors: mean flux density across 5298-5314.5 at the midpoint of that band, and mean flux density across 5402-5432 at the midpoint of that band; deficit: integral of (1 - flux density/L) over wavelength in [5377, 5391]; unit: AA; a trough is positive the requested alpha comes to -0.8 AA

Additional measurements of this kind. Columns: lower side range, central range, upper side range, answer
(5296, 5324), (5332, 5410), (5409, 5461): -2.1 AA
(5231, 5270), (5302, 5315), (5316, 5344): -0.9 AA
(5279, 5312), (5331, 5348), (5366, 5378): 0.8 AA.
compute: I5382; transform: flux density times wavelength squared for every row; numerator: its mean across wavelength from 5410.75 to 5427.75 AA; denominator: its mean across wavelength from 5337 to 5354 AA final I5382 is 1.25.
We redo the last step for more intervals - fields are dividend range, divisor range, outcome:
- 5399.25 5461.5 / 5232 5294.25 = 1.32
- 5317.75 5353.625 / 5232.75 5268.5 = 1.17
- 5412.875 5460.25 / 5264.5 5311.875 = 1.23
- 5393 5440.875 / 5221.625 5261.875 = 1.44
